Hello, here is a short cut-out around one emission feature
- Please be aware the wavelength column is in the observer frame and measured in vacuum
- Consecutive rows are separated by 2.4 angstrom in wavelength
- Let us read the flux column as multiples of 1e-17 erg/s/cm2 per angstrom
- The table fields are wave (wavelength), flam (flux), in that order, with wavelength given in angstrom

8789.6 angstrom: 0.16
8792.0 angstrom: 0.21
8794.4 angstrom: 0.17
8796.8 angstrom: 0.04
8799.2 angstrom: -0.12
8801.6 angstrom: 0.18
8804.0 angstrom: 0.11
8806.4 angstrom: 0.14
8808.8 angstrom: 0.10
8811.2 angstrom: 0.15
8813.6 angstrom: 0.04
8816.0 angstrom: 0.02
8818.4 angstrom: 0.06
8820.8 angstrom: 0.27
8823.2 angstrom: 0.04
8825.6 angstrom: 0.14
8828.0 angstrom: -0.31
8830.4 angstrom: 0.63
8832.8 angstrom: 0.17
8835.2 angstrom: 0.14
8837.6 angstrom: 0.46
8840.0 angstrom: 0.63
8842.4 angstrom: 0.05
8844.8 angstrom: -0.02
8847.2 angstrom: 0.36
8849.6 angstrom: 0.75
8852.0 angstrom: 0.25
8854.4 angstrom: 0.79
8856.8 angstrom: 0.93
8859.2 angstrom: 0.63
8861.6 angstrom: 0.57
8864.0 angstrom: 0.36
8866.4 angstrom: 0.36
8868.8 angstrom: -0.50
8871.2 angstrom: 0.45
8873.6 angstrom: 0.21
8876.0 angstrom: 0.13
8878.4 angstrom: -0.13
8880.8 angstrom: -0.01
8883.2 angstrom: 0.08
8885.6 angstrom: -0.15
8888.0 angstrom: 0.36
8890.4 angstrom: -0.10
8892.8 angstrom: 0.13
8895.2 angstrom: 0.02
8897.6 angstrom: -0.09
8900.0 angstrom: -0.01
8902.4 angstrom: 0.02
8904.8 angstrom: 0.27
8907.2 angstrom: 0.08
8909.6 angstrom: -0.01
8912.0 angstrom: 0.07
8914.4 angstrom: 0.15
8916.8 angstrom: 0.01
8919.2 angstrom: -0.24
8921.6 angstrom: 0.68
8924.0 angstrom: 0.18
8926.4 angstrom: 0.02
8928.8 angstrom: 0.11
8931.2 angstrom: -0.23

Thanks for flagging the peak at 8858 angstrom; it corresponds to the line [O II] 3727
